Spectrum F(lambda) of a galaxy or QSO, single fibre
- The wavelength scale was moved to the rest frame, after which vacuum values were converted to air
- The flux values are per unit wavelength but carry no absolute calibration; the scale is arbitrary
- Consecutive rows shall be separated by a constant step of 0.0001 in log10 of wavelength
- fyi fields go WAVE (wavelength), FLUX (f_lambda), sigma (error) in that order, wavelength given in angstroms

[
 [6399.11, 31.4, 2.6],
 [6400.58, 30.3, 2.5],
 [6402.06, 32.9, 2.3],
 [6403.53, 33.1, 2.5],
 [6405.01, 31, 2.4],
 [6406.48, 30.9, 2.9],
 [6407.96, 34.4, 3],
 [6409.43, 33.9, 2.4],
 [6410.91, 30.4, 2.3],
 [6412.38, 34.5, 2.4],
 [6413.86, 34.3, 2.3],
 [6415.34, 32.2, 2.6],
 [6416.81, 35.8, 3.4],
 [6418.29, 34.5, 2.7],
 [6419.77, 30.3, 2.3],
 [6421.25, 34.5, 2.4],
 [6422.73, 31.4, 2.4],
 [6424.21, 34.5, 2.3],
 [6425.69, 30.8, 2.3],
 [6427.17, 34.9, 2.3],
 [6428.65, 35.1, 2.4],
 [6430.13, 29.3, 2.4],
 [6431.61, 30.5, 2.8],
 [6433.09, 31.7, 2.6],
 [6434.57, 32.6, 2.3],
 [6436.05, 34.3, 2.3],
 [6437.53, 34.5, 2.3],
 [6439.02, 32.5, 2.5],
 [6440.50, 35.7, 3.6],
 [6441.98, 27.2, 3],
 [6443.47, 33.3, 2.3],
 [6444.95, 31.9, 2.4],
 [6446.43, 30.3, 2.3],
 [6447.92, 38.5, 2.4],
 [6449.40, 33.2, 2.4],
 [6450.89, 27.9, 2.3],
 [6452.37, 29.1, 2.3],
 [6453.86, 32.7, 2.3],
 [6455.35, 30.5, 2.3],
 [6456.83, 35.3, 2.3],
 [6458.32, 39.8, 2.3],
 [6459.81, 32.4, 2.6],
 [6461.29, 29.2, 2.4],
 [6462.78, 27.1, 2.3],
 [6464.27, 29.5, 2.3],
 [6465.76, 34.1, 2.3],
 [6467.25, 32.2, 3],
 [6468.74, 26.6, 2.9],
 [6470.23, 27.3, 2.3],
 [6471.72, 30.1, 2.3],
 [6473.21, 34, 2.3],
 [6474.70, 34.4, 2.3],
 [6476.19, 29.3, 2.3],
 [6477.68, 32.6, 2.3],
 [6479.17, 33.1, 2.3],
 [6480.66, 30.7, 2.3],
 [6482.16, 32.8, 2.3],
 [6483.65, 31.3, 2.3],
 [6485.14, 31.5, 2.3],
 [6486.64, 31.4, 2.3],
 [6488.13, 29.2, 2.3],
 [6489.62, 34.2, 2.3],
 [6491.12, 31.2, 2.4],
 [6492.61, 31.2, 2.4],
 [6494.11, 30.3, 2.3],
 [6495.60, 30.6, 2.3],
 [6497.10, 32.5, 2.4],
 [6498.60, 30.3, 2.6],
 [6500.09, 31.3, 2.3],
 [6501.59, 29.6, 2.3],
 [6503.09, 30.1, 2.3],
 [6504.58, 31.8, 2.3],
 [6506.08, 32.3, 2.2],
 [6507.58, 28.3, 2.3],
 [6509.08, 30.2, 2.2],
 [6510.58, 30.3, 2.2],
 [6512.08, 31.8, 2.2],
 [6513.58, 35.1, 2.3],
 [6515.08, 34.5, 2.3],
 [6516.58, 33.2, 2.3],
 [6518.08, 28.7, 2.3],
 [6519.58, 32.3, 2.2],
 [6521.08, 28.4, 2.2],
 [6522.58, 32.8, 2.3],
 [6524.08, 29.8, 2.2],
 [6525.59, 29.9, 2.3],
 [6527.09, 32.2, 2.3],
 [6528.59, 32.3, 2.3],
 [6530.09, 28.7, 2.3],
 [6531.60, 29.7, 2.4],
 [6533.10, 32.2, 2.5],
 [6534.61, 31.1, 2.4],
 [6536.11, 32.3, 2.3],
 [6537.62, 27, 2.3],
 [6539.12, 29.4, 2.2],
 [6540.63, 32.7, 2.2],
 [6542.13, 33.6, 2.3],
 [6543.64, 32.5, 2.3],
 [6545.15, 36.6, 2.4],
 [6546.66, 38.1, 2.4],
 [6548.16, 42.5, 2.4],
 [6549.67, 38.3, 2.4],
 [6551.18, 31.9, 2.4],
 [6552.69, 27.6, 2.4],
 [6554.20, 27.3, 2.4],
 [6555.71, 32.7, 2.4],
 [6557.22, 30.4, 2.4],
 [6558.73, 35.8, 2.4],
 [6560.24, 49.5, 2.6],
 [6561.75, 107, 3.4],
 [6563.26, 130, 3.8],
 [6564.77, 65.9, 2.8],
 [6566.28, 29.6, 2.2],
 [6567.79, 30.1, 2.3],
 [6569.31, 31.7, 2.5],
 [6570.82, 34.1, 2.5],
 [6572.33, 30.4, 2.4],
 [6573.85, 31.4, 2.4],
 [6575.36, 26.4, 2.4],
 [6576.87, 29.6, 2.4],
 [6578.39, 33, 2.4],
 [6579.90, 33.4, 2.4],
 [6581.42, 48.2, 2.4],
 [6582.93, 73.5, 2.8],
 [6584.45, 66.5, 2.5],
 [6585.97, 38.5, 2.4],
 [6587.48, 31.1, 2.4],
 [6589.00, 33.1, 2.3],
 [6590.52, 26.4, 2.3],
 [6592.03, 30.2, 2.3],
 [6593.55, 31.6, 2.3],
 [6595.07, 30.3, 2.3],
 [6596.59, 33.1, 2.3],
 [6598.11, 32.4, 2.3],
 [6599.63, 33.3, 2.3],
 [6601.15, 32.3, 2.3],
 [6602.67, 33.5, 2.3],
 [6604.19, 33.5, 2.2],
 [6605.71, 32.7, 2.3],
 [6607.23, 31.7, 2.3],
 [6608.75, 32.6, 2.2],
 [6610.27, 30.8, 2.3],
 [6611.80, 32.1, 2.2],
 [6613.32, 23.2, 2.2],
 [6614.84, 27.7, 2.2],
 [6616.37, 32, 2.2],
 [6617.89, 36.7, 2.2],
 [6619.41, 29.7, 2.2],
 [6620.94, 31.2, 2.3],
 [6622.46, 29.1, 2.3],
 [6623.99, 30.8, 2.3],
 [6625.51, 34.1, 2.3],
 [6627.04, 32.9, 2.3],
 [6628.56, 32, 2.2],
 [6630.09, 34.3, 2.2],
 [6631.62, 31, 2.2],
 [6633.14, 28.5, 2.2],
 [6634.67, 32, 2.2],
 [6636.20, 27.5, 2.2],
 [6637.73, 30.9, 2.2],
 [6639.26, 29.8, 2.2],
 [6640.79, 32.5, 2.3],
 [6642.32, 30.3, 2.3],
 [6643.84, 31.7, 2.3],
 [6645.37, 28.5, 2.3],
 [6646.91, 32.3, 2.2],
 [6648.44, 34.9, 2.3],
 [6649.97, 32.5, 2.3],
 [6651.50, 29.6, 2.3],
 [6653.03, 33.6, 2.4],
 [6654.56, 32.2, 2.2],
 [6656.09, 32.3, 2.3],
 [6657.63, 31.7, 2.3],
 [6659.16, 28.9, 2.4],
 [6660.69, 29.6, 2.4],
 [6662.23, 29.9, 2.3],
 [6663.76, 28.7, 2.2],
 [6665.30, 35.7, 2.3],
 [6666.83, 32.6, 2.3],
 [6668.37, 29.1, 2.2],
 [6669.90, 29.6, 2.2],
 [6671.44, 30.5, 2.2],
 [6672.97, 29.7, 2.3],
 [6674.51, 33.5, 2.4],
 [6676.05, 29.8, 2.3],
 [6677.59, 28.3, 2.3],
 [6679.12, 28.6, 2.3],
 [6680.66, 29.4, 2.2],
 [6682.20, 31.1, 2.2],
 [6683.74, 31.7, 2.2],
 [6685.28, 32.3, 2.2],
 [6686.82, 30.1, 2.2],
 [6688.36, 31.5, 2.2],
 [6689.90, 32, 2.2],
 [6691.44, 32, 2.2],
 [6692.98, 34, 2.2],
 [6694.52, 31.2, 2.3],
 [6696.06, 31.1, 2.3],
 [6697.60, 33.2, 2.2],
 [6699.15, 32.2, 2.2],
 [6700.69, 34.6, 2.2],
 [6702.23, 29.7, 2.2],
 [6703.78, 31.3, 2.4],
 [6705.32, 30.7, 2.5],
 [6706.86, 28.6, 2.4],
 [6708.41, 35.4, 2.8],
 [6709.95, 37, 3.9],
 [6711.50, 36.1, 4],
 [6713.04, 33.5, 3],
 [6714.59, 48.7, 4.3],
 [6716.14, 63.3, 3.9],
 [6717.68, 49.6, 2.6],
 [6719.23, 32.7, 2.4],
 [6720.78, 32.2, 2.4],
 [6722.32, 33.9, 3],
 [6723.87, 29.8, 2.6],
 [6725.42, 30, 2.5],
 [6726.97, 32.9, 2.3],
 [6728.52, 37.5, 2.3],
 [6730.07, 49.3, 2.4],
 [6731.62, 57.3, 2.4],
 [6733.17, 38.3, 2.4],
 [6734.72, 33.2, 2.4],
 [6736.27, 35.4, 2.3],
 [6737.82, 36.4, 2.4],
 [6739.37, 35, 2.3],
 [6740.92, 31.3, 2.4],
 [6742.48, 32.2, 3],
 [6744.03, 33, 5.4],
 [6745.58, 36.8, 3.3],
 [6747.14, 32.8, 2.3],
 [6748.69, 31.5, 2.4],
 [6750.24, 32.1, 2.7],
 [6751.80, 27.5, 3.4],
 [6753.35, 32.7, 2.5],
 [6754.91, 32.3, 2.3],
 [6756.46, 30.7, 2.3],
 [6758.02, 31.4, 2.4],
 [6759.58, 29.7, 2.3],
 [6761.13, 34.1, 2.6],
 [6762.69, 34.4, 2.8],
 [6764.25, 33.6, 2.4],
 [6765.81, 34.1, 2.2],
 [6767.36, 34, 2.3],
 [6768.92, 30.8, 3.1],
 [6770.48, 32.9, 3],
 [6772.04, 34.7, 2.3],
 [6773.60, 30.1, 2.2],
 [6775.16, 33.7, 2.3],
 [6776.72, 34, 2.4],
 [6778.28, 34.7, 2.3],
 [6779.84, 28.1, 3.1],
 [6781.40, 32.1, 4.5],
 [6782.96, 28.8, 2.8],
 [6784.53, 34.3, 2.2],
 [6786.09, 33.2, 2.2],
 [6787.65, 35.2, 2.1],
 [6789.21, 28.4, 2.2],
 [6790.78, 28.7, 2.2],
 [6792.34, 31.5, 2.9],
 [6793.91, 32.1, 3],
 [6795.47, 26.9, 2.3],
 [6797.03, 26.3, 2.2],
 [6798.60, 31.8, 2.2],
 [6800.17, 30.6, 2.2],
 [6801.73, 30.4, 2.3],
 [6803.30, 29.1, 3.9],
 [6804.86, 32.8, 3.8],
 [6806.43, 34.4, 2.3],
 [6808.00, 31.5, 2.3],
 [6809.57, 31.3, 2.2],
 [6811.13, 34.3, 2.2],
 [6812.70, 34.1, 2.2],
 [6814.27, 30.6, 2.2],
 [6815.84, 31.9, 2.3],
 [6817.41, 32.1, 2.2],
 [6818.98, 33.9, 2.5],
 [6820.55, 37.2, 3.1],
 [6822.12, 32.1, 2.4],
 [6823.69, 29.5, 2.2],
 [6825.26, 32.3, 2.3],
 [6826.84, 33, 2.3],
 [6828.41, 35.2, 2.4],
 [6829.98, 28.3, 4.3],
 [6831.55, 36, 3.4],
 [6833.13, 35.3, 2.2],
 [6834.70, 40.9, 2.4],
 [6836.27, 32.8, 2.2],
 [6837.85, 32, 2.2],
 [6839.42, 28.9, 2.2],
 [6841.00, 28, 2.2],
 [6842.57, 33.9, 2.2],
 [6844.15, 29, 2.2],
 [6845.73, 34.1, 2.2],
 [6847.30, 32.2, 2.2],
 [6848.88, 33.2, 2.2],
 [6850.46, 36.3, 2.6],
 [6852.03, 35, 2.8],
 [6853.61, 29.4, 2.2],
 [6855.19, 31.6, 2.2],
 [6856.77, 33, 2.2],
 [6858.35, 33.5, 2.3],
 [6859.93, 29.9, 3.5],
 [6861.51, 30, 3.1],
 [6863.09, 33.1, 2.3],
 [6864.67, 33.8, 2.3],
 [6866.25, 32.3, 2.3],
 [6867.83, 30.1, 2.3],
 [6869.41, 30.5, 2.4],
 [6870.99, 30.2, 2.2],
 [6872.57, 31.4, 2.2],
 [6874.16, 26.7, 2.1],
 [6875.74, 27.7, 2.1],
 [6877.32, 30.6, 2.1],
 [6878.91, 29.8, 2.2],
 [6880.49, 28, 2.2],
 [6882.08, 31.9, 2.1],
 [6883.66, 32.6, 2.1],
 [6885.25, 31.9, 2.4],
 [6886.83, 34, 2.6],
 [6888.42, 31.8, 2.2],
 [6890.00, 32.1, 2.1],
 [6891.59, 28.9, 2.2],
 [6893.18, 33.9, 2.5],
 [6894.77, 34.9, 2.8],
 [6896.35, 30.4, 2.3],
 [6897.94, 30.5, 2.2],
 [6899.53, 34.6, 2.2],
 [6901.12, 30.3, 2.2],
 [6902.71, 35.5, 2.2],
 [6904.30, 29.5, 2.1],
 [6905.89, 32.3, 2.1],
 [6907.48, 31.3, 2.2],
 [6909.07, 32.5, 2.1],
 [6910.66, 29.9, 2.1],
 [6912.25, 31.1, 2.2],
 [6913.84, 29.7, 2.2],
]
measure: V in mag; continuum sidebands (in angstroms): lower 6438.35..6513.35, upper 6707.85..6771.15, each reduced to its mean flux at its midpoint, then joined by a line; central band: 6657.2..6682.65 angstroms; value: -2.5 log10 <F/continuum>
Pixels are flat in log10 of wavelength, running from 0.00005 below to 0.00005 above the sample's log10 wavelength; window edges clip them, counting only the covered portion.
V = 0.14 mag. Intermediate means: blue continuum 31.5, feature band 30.4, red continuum 35.7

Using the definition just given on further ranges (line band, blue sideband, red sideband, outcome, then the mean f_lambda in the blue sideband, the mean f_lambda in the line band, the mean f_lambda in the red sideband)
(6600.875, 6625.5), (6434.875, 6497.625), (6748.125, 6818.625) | 0.02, 31.8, 31.3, 31.8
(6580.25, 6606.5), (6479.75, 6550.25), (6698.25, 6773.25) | -0.14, 31.8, 37.6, 35.1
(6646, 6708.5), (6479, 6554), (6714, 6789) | 0.09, 31.7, 31.3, 35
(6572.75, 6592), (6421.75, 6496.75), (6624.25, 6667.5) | -0.22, 31.9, 38.8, 31.4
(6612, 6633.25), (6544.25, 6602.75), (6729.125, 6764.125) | 0.24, 40.5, 31.1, 34.9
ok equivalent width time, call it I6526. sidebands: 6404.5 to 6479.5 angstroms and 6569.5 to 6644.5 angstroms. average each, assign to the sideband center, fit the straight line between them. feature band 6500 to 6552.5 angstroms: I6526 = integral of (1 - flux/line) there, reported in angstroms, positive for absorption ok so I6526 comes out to 1.29 angstroms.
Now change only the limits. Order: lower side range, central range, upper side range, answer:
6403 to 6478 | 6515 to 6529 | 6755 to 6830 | 0.4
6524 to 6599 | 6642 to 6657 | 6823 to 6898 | 1.9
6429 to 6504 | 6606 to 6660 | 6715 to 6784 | 3.8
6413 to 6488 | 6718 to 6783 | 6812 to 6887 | -3.7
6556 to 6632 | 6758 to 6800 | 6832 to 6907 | 2.6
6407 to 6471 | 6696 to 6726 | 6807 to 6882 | -3.4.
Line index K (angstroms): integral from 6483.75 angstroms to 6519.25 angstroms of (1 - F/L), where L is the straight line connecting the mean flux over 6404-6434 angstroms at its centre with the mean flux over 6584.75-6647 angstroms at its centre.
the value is 1.1 angstroms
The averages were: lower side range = 32.7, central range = 31.3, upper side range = 31.7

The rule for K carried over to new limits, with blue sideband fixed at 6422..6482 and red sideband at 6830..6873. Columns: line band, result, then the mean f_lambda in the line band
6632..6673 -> 1.59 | 31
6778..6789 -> 0.10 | 32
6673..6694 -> 0.77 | 31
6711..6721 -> -3.34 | 43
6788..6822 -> 0.91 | 31.5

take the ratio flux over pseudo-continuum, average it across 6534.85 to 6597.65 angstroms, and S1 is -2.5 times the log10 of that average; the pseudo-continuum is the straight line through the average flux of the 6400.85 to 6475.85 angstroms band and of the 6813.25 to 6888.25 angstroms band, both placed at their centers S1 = -0.227 mag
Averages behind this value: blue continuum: 32.3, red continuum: 32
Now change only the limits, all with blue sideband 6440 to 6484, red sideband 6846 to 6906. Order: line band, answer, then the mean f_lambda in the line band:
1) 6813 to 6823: -0.04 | 33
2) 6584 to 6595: -0.12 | 35.5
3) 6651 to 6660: 0.01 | 31.4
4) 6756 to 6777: -0.03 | 32.7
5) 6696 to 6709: -0.01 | 31.8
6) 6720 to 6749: -0.13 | 35.8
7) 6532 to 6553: -0.05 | 33.3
